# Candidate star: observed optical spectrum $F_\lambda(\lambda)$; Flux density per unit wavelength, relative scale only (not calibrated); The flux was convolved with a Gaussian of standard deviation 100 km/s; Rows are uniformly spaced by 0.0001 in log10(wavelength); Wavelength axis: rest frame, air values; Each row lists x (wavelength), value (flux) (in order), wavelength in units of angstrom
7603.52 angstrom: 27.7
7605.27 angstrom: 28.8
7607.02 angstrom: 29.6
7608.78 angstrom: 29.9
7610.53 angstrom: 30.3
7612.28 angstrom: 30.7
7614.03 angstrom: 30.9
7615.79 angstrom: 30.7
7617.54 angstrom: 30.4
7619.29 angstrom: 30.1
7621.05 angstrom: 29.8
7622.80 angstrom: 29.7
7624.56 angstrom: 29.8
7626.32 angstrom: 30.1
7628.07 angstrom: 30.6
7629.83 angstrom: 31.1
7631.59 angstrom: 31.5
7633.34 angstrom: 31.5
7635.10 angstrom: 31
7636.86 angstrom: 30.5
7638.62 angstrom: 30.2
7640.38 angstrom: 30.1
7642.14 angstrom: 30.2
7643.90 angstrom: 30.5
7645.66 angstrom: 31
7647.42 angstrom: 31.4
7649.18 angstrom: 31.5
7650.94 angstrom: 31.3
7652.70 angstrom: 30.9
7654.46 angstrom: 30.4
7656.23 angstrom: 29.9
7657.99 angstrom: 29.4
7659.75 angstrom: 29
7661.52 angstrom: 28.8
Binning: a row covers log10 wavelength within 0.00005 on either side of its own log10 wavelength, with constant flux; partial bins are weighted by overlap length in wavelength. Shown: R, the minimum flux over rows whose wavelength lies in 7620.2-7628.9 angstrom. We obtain 29.7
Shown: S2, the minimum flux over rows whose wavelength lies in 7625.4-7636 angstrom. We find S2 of 30.1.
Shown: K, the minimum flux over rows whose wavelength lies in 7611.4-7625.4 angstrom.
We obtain 29.7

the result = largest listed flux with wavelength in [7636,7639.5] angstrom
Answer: 30.5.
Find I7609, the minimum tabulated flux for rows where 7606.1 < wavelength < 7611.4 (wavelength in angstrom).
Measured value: 29.6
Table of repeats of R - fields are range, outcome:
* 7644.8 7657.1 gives 29.9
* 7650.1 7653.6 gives 30.9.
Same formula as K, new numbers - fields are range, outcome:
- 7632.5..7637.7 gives 30.5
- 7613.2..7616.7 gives 30.7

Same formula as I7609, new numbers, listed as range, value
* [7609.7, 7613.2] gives 30.3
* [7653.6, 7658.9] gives 29.4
